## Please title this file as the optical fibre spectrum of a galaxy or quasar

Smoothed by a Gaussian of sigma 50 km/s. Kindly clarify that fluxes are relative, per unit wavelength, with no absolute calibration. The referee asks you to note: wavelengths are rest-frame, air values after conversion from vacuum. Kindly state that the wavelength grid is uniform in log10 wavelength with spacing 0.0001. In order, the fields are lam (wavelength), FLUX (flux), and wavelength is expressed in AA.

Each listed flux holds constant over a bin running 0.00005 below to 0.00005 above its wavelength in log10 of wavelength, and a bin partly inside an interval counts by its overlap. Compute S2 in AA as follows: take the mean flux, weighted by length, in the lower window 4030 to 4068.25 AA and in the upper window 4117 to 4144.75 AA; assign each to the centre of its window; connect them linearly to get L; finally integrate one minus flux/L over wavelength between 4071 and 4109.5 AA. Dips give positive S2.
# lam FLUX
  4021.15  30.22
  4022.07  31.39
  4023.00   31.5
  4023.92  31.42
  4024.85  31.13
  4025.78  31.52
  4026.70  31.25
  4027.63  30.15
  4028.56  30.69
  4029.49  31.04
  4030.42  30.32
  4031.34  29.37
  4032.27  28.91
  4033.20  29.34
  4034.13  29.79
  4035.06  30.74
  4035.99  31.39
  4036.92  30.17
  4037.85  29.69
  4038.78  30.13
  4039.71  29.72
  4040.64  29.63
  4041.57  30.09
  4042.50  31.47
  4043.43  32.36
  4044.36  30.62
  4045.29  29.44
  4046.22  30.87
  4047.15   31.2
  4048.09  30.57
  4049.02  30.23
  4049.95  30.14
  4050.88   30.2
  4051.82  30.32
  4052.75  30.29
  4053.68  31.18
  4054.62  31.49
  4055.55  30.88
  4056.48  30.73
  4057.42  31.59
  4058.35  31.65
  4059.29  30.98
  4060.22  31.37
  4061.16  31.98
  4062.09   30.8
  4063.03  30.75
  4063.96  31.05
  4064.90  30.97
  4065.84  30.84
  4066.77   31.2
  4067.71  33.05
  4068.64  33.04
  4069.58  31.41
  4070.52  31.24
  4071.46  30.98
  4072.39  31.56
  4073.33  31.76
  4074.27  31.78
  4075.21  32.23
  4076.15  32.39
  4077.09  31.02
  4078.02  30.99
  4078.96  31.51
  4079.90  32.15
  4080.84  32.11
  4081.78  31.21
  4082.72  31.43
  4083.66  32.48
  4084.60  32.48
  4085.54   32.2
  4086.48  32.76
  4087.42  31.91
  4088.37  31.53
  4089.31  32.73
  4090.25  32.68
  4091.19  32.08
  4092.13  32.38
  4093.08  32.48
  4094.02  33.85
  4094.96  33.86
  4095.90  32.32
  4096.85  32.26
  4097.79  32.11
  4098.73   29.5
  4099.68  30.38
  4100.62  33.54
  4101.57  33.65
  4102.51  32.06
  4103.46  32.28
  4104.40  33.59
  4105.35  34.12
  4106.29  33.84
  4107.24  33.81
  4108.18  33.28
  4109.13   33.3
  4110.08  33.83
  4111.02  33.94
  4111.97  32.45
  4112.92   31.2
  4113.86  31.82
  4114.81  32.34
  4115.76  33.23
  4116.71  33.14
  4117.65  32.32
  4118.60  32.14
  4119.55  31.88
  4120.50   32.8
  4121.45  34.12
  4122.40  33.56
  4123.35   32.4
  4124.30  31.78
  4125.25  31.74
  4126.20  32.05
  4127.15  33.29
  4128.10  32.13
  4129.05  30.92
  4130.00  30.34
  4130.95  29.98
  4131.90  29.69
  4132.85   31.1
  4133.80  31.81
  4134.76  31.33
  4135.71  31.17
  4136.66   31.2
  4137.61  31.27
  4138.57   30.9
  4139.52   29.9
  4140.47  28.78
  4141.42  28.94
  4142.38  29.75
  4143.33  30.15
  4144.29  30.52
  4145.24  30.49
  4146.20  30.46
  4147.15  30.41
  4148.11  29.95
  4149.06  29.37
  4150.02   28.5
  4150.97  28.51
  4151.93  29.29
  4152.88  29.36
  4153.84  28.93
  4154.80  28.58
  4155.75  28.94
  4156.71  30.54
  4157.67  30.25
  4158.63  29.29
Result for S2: -1.6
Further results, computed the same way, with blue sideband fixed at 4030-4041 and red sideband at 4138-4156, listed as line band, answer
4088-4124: -3.6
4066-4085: -1.3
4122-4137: -1.0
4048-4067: -0.7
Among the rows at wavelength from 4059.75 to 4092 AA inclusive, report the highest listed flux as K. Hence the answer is 33.05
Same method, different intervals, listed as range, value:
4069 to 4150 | 34.12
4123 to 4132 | 33.29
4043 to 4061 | 32.36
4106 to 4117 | 33.94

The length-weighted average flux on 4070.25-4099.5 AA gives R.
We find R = 32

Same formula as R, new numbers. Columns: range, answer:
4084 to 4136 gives 32.4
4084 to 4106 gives 32.5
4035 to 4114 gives 31.7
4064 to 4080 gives 31.6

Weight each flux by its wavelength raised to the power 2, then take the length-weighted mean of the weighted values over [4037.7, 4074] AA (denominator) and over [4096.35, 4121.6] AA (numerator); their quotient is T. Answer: 1.08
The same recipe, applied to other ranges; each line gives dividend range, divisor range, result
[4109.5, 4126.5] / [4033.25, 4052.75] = 1.11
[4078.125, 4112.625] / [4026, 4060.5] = 1.09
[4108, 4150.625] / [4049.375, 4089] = 1.03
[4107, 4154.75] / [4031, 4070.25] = 1.06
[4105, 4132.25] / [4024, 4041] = 1.12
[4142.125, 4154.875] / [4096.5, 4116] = 0.92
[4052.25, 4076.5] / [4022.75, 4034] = 1.05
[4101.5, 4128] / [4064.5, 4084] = 1.06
